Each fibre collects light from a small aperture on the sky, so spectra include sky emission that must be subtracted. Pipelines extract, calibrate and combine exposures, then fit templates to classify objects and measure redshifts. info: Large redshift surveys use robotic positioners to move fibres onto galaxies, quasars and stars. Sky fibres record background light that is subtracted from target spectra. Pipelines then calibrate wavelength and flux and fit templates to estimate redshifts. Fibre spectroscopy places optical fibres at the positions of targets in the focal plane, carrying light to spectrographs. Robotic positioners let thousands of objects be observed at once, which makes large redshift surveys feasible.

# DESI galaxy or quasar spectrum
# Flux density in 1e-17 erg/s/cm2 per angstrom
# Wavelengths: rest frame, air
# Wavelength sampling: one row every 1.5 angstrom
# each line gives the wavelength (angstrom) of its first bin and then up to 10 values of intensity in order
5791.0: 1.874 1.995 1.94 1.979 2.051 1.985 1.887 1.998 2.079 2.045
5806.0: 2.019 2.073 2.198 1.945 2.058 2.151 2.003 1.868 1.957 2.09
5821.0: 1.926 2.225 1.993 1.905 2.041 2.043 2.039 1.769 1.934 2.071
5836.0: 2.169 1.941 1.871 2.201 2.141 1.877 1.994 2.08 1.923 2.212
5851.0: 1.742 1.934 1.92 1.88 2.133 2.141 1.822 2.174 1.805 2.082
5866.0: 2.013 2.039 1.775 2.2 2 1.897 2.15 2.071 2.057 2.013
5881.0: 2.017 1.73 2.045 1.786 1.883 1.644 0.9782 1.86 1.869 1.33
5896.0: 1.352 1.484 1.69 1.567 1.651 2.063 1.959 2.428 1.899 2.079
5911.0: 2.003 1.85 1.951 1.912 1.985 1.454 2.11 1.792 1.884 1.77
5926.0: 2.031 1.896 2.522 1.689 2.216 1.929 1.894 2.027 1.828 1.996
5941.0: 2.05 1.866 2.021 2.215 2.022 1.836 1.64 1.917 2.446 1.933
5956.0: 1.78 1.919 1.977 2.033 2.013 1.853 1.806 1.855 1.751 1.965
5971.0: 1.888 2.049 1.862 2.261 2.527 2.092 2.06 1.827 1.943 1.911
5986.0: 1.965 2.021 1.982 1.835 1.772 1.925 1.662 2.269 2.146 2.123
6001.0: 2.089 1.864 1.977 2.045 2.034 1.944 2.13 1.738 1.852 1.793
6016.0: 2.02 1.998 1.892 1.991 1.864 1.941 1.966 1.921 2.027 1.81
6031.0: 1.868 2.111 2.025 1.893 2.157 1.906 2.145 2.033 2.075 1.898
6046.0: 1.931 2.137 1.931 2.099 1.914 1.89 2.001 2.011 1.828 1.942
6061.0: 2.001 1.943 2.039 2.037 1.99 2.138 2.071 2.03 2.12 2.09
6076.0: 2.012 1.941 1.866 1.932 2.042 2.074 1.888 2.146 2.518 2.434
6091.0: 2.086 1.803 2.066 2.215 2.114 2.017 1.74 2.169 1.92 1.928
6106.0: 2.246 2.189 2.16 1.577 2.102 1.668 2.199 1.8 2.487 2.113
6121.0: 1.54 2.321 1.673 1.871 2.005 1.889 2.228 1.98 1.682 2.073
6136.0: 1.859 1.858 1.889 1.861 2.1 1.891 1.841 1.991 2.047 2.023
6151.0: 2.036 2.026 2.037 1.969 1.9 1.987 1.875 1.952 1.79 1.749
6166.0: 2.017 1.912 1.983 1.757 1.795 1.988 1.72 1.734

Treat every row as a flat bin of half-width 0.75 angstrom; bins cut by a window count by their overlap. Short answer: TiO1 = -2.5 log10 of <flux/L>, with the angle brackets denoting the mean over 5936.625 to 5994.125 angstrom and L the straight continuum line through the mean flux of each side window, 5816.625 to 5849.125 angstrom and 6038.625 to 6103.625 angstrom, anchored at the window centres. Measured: 0.03 mag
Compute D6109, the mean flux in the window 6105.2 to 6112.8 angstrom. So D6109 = 2.05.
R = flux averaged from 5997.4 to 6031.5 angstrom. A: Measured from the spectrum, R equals 1.96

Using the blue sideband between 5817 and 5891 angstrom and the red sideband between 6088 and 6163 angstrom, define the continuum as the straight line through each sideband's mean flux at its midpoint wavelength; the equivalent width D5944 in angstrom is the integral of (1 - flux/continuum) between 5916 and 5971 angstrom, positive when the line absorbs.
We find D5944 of 0.9 angstrom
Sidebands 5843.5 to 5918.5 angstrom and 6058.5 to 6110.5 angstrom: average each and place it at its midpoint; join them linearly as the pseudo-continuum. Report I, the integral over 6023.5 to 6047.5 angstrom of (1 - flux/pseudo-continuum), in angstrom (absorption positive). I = 0.3 angstrom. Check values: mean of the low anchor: 1.89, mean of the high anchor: 2.05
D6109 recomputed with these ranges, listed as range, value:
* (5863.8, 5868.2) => 2.04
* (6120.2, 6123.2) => 1.93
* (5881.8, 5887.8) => 1.86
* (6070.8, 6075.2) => 2.08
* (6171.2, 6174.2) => 1.89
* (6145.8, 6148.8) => 2.02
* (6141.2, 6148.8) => 1.97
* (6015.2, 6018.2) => 2.01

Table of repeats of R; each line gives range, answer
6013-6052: 1.97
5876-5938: 1.86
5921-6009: 1.97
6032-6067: 2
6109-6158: 1.96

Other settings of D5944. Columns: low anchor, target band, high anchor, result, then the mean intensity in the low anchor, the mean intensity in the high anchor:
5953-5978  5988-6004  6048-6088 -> 0.2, 1.98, 2.01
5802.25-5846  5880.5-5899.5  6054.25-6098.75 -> 3.4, 2.02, 2.05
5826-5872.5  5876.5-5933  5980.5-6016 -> 3.6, 2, 1.95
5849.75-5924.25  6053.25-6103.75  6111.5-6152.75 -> -2.3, 1.88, 1.96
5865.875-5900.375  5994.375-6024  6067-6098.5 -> 0.1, 1.81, 2.08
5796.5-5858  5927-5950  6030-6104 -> 0.3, 2.01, 2.02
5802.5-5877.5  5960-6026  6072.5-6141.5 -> 1.4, 2.01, 2.01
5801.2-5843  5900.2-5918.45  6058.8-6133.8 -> 0.8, 2.03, 2.02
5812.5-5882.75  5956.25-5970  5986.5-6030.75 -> 0.4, 2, 1.95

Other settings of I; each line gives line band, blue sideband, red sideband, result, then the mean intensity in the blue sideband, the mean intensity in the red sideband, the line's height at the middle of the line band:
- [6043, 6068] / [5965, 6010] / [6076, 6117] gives 0.4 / 1.99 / 2.03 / 2.02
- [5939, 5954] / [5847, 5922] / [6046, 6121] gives -0.5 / 1.89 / 2.03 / 1.93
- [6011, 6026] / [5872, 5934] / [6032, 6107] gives 0.5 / 1.87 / 2.03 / 1.98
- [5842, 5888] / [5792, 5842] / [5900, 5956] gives 0.2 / 2.02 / 1.95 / 1.99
